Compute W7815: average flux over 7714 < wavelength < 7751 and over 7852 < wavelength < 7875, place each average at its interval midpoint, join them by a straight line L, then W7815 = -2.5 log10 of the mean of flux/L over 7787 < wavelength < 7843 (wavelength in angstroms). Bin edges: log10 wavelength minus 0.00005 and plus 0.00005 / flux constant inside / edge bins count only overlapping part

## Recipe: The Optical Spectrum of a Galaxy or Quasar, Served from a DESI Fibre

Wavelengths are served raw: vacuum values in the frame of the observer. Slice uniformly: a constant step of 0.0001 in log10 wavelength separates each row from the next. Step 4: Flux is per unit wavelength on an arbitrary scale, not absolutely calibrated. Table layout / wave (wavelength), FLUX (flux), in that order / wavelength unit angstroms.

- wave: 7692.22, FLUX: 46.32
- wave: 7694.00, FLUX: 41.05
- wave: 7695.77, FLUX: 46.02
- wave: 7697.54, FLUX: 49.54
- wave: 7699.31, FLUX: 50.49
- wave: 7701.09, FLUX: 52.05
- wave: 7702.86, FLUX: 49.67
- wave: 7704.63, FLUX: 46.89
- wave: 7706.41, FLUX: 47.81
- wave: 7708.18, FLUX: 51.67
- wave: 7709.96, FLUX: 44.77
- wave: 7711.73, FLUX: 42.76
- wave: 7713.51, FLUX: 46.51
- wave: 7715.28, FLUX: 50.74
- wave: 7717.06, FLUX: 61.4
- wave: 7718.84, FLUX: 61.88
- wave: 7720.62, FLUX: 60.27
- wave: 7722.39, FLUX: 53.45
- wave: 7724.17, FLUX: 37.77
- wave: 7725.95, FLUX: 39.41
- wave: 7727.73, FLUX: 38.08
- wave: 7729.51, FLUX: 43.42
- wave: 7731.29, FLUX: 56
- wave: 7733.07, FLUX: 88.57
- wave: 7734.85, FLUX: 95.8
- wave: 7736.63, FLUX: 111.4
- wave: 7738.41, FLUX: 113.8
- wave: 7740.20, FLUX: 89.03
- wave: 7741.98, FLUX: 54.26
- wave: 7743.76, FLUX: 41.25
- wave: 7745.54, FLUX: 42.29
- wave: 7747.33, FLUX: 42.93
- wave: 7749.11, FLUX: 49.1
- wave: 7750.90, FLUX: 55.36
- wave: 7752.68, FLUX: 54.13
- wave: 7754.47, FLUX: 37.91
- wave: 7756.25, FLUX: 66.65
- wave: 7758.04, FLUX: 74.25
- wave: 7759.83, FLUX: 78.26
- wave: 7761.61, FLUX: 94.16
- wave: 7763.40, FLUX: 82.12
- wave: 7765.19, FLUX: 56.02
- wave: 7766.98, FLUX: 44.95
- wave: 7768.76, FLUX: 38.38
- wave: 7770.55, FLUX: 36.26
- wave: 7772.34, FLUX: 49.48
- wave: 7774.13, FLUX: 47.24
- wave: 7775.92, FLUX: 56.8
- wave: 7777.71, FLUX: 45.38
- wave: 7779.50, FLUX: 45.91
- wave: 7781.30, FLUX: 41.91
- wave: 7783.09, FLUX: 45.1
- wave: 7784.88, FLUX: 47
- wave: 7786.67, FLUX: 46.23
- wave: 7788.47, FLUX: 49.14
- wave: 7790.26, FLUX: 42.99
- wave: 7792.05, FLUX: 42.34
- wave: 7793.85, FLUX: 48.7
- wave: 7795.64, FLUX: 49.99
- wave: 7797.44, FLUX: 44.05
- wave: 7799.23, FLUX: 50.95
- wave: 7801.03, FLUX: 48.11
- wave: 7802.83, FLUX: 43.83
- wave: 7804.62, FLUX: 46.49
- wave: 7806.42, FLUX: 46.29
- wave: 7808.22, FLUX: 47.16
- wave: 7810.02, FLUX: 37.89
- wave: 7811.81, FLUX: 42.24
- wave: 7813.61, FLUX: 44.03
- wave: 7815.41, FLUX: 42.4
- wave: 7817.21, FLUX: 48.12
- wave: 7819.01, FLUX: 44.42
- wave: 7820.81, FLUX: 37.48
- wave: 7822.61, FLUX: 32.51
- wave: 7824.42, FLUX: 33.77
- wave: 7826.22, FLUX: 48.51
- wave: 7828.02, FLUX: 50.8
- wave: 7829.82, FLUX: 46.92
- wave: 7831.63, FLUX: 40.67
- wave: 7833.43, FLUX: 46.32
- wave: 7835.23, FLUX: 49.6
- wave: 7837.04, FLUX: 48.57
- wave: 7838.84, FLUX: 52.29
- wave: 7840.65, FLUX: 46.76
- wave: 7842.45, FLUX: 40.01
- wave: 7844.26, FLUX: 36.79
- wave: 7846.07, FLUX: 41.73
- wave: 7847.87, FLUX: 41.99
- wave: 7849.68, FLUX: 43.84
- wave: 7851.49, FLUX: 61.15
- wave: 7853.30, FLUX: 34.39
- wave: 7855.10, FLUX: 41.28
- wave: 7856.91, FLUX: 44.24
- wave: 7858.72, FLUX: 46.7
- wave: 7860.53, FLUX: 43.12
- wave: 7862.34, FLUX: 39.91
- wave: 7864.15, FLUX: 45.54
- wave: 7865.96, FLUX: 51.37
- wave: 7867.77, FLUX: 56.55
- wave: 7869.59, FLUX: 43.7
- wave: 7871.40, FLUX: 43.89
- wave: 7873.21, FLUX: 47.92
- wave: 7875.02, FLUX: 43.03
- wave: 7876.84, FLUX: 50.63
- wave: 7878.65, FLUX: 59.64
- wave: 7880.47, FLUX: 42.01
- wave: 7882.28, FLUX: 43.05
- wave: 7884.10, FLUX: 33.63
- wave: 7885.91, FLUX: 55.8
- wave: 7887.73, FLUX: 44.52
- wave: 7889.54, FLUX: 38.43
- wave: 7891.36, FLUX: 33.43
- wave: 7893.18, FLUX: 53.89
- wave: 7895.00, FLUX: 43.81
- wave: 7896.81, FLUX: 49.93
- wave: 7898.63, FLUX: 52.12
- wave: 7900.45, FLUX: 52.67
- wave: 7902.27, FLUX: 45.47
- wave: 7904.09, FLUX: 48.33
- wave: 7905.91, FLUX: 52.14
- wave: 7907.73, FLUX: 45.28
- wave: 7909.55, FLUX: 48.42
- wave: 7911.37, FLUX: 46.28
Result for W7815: 0.14 mag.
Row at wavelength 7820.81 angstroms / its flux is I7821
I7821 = 37.48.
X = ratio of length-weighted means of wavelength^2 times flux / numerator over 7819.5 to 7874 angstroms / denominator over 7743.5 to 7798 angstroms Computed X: 0.88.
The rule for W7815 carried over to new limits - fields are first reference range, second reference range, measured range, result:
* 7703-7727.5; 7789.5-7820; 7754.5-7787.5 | -0.17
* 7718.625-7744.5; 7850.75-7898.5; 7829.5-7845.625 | 0.13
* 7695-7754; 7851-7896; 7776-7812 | 0.12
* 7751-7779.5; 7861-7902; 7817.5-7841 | 0.15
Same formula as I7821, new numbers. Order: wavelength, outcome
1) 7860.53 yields 43.12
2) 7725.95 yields 39.41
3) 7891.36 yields 33.43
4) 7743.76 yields 41.25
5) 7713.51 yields 46.51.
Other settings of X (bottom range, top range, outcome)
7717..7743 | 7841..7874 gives 0.69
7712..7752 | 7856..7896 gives 0.79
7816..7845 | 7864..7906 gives 1.09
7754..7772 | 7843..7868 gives 0.75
